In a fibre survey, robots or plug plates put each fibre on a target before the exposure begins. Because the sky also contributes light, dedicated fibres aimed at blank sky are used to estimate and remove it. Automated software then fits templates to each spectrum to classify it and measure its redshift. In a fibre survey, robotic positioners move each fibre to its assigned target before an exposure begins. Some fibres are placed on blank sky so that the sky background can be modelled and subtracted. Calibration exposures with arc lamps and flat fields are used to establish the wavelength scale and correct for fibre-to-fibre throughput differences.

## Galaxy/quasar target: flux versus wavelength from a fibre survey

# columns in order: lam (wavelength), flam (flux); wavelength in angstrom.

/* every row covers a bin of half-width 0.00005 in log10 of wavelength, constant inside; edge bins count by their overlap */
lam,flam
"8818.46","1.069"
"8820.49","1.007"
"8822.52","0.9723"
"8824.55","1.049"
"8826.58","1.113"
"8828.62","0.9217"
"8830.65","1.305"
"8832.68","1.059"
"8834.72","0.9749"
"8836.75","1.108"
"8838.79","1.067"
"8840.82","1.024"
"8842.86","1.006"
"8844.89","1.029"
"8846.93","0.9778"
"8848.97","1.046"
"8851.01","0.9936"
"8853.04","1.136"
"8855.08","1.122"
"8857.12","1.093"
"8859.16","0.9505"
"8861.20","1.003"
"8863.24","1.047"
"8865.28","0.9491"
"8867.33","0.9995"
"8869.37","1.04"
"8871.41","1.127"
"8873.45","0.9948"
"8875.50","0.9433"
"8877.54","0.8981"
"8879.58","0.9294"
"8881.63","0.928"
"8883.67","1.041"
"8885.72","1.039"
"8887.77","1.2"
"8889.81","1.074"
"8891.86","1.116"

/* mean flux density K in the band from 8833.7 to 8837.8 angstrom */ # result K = 1.04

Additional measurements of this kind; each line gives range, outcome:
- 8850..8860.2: 1.06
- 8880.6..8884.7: 0.984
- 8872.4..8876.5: 0.97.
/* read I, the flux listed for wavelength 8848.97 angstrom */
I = 1.046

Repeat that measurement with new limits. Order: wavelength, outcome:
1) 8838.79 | 1.067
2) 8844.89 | 1.029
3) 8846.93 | 0.9778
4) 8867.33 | 0.9995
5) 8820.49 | 1.007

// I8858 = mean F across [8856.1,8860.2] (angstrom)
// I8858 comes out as 1.02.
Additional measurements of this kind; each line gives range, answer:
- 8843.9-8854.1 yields 1.04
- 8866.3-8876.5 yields 1.02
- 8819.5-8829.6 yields 1.01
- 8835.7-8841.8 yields 1.07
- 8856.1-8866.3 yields 1.01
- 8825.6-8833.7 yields 1.1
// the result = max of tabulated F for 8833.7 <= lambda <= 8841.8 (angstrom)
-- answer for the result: 1.108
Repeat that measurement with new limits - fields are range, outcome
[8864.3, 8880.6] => 1.127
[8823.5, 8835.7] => 1.305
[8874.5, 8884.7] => 1.041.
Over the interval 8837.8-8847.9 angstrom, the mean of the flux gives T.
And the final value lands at 1.02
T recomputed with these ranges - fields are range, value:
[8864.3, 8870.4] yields 0.996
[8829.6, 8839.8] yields 1.1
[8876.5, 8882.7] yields 0.921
